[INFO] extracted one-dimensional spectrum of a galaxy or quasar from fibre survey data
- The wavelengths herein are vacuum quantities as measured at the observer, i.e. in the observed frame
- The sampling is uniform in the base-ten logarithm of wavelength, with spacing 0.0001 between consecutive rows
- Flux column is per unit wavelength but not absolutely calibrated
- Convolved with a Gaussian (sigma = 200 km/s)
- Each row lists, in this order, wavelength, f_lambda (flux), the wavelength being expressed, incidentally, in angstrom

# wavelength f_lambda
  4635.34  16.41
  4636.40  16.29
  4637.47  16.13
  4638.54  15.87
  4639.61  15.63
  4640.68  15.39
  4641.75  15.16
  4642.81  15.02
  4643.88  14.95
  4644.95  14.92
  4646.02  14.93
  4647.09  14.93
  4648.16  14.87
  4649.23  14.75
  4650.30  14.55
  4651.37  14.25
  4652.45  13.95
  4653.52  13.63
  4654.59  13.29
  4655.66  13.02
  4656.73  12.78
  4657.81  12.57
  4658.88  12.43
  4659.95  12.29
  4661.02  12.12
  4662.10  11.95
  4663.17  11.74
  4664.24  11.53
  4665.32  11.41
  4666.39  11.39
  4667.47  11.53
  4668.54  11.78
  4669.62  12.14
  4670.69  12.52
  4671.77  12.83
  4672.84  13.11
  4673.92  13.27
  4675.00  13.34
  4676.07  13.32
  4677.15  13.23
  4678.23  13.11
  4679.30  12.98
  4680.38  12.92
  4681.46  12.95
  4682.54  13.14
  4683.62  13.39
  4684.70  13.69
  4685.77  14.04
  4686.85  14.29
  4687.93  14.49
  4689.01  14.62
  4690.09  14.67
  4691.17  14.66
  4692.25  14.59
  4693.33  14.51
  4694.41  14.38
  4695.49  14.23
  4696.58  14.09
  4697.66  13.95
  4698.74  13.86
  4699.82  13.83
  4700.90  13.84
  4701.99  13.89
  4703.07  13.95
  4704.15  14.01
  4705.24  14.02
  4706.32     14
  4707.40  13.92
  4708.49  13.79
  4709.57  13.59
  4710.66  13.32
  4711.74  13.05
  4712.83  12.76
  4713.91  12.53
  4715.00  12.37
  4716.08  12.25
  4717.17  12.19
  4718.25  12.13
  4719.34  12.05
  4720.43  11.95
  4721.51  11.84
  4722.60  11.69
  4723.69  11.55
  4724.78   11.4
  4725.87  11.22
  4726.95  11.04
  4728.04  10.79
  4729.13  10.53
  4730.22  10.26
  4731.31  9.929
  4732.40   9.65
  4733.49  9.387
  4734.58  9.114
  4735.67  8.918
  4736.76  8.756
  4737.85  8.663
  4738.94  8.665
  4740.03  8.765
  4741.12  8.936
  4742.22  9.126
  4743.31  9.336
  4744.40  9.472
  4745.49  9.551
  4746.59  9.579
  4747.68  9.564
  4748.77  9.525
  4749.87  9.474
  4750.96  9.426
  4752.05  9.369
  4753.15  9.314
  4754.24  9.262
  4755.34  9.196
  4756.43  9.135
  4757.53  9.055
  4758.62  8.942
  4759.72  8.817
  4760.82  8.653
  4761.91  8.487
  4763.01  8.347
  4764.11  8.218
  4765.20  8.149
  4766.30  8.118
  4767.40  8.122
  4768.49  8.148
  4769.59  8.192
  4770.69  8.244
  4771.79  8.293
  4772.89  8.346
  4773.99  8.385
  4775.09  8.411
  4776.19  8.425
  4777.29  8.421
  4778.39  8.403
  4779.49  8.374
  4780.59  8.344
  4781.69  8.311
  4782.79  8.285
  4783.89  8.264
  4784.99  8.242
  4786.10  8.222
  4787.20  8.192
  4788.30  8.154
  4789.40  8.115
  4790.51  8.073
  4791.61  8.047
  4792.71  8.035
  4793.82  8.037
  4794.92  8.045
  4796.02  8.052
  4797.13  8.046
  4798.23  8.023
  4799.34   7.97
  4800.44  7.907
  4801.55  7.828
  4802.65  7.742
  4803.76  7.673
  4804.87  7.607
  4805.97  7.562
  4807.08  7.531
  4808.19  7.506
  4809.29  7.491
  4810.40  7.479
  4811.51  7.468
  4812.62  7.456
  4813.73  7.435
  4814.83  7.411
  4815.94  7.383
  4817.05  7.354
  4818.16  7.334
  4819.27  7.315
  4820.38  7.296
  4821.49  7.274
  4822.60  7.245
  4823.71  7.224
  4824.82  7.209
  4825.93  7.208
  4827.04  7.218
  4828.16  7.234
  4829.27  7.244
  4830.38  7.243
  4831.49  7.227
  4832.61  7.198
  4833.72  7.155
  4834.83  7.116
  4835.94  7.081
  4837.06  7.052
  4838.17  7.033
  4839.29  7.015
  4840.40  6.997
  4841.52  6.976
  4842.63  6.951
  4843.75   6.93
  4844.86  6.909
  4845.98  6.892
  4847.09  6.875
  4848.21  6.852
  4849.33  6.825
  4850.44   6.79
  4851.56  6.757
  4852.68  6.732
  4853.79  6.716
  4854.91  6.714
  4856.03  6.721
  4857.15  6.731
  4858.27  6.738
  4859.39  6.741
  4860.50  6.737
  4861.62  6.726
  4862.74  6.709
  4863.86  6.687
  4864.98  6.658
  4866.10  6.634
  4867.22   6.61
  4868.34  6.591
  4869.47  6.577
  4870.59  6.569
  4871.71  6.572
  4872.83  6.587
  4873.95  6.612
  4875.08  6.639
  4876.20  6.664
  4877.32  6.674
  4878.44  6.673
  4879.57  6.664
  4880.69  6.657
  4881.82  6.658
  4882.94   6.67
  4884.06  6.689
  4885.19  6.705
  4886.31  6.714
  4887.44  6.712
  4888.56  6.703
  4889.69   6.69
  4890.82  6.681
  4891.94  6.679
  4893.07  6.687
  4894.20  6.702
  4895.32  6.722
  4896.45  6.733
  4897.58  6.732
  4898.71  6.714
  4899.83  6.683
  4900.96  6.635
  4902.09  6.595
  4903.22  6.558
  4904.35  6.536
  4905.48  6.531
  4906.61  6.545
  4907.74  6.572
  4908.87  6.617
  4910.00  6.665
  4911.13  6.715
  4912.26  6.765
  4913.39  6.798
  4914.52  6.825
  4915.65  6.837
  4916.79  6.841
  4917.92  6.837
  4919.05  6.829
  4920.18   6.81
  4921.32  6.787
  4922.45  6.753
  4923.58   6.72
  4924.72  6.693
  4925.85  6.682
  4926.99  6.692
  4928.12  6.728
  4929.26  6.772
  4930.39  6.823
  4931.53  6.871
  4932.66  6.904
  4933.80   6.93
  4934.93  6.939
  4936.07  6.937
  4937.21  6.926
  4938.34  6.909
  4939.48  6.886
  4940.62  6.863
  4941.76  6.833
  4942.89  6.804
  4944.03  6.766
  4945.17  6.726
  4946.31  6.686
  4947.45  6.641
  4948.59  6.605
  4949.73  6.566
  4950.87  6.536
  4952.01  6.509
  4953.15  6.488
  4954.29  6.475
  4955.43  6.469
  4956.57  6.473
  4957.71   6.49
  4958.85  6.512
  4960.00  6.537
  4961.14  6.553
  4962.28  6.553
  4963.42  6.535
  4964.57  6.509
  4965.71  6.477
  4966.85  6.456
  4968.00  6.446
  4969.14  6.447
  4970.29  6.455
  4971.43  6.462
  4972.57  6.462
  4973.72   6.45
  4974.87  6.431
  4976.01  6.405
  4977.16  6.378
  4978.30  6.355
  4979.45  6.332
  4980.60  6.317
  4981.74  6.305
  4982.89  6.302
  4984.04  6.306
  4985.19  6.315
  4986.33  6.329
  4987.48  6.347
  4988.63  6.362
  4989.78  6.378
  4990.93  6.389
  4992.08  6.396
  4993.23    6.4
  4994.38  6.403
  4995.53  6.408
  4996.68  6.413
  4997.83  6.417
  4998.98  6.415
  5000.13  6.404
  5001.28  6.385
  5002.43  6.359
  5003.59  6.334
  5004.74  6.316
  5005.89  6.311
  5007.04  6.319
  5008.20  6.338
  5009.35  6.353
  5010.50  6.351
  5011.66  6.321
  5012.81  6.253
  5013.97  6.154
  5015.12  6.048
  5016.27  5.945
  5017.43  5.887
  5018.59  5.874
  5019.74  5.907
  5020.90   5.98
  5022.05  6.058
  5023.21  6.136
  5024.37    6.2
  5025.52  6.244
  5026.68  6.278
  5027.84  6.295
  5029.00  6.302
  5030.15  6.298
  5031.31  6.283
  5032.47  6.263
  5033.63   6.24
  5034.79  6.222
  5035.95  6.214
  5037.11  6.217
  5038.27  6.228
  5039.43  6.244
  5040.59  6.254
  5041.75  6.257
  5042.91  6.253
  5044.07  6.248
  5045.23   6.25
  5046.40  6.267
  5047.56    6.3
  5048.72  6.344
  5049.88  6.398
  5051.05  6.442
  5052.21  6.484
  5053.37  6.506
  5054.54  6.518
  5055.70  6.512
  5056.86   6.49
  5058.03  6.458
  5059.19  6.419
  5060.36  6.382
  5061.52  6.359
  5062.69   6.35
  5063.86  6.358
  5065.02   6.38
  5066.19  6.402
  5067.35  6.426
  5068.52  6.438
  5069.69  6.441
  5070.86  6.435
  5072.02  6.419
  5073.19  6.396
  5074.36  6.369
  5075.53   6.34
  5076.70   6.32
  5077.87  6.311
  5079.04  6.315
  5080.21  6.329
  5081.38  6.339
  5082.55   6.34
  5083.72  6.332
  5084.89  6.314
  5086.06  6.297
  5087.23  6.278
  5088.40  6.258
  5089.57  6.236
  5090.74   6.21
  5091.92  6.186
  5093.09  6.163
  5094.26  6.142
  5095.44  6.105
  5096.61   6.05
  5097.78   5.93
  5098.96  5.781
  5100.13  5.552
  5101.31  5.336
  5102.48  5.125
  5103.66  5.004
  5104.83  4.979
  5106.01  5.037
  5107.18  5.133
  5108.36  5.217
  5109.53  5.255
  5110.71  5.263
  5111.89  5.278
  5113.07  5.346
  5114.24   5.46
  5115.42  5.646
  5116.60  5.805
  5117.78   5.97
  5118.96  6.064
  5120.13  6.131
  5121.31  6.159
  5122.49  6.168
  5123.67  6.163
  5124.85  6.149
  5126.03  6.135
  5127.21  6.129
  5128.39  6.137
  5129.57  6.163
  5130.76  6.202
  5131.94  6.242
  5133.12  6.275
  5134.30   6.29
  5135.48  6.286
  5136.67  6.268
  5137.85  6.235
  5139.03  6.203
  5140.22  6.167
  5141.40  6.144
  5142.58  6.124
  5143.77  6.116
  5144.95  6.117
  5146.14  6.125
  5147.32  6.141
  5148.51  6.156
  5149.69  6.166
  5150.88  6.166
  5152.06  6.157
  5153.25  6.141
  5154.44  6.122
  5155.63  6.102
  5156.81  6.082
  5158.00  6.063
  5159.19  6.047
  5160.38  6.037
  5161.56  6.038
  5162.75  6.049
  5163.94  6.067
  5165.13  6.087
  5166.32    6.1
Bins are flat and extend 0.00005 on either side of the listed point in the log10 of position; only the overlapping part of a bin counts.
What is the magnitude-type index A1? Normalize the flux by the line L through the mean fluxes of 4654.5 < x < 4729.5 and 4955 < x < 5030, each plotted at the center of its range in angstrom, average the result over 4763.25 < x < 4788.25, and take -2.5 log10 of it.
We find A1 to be 0.32 mag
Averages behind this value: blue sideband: 12.9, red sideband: 6.33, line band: 8.28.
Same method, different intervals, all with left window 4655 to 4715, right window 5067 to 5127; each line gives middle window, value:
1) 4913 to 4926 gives 0.32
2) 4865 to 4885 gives 0.43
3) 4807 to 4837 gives 0.43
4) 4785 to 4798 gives 0.37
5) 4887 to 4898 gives 0.39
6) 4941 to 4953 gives 0.28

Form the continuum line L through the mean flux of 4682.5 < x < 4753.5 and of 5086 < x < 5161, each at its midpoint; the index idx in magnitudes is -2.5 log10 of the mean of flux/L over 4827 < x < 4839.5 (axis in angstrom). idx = 0.386 mag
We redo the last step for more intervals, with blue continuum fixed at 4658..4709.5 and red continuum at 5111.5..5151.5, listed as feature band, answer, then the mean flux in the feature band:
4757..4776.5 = 0.38 mag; 8.41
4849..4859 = 0.49 mag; 6.75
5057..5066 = 0.13 mag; 6.39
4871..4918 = 0.43 mag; 6.68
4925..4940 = 0.33 mag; 6.84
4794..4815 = 0.42 mag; 7.71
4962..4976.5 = 0.32 mag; 6.47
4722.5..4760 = 0.28 mag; 9.62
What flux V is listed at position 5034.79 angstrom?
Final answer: 6.222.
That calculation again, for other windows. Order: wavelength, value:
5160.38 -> 6.037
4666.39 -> 11.39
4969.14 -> 6.447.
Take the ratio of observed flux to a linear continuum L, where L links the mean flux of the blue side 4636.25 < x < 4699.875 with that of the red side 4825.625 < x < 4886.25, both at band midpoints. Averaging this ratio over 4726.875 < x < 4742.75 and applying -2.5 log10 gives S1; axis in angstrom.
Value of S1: 0.19 mag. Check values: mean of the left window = 13.7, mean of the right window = 6.83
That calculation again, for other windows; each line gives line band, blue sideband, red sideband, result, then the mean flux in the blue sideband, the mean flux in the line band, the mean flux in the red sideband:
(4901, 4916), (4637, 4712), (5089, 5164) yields 0.40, 13.7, 6.66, 5.94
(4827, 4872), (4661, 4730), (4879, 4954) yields 0.24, 12.9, 6.87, 6.72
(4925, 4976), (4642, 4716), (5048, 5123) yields 0.27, 13.5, 6.64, 6.07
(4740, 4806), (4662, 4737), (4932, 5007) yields 0.28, 12.6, 8.5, 6.51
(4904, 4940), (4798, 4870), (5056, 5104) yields 0.00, 7.13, 6.77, 6.2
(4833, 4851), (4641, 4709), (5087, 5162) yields 0.47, 13.6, 6.97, 5.94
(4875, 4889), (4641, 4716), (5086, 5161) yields 0.44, 13.5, 6.68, 5.95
